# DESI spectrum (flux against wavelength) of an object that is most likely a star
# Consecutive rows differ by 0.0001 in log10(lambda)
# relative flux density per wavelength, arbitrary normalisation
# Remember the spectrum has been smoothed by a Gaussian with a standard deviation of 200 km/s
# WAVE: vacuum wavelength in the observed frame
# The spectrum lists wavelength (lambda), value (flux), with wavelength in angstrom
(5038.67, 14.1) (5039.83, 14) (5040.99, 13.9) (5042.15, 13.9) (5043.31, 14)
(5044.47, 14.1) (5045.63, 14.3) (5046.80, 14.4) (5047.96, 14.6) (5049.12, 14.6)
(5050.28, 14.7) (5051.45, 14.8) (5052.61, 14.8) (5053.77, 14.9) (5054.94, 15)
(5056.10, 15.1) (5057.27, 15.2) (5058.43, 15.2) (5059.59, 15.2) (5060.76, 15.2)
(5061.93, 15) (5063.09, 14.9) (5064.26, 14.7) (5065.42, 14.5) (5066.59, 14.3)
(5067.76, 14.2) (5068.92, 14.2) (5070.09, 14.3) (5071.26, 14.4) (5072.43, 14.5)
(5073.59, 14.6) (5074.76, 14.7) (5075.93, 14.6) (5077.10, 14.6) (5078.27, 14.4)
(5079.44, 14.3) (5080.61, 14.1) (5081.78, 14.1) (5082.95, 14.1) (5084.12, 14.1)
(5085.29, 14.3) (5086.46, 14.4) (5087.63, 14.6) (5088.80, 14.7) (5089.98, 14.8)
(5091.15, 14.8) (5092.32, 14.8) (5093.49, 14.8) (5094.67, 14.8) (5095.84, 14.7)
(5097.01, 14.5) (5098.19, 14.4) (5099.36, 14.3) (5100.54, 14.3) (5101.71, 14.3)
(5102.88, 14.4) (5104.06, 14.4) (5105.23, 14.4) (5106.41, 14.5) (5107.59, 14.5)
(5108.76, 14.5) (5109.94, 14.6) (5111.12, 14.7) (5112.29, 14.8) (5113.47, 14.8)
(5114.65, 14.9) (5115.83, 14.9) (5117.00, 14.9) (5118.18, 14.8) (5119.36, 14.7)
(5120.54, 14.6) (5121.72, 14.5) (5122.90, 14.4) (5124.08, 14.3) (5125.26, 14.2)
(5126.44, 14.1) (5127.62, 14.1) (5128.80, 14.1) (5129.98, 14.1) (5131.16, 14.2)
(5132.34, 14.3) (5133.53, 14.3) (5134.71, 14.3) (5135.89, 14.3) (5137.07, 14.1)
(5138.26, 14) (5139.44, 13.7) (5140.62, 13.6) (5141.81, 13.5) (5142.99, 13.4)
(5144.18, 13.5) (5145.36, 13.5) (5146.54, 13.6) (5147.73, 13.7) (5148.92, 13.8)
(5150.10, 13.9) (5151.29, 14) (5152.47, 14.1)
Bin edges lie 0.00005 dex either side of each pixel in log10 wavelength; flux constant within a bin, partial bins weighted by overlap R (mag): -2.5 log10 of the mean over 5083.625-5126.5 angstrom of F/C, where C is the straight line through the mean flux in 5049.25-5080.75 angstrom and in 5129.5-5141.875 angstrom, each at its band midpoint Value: -0.02 mag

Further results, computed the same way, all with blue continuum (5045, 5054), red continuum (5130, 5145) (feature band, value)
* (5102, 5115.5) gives -0.032 mag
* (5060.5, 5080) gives -0.006 mag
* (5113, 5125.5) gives -0.043 mag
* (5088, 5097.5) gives -0.034 mag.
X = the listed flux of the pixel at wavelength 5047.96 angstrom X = 14.6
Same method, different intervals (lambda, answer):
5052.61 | 14.8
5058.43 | 15.2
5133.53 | 14.3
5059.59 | 15.2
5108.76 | 14.5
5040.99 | 13.9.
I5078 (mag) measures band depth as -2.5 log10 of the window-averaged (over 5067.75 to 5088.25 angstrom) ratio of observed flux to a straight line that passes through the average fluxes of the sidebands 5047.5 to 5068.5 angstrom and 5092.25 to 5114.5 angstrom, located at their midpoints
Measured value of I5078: 0.03 mag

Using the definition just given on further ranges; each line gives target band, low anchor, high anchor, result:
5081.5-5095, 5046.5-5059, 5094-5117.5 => 0.011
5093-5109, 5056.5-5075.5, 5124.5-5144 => -0.011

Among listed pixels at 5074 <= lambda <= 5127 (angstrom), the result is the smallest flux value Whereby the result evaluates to 14.1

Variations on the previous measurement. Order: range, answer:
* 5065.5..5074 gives 14.2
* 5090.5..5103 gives 14.3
